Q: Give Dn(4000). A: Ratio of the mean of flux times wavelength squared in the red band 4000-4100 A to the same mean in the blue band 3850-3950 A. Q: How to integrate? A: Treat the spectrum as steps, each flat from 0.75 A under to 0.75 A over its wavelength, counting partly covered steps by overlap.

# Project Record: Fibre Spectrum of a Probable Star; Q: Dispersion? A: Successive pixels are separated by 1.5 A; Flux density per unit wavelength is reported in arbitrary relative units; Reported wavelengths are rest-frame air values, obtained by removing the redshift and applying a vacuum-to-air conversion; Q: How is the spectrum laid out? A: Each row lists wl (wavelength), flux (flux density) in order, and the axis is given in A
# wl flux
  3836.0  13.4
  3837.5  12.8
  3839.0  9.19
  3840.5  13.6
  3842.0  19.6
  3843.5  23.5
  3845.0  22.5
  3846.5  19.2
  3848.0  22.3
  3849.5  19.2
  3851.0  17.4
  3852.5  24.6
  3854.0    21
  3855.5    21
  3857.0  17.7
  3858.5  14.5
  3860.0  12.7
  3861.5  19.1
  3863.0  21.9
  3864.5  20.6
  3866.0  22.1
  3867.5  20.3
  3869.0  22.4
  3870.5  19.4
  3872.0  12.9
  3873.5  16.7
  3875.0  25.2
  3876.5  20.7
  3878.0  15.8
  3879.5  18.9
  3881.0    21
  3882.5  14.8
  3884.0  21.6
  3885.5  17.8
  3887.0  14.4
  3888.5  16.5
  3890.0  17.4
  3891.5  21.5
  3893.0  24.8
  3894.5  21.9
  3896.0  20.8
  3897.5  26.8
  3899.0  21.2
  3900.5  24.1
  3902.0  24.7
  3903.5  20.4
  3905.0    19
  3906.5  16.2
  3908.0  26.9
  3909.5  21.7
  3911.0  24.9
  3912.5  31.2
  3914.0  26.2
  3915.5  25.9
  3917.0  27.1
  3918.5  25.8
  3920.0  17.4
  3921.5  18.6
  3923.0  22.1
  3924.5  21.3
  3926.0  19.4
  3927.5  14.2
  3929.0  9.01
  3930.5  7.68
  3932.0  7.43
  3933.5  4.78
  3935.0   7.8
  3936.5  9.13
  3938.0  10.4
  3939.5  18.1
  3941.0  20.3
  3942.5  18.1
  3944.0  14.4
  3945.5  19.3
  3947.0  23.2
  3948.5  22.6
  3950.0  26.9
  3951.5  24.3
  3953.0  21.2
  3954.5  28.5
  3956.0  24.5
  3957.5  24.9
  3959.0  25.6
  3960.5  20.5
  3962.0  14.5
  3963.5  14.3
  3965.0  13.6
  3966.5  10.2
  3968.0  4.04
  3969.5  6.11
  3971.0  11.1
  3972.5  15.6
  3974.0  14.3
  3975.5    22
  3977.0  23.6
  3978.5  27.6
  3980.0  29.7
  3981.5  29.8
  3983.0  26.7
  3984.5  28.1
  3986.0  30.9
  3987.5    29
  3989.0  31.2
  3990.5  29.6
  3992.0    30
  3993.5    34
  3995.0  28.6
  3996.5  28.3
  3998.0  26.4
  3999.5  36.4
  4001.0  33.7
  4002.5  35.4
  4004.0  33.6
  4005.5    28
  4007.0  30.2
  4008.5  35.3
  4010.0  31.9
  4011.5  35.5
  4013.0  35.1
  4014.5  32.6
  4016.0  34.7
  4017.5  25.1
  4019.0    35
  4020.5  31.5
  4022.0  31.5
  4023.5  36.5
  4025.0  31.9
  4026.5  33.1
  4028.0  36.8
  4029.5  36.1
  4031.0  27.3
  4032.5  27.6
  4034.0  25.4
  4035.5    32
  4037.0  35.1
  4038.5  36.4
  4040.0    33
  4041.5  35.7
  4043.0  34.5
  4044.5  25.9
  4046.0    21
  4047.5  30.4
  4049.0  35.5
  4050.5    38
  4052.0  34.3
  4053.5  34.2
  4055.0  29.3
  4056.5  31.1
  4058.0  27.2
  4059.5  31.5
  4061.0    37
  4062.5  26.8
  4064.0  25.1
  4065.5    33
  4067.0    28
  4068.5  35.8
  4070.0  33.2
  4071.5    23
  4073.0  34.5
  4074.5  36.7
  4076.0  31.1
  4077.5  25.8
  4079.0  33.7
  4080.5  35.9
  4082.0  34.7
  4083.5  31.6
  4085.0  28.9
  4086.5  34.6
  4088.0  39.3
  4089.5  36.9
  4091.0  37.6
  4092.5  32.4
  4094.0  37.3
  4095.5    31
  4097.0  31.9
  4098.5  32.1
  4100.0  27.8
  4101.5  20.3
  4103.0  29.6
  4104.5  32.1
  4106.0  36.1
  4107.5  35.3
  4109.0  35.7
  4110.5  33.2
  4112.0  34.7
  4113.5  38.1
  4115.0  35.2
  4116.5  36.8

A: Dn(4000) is 1.8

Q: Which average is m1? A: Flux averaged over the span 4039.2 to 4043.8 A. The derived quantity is 34.3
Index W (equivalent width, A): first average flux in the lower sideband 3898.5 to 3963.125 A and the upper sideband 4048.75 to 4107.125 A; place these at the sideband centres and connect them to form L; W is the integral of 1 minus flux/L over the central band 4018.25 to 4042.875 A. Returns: -4.10 A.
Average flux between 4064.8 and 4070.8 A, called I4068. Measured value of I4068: 32.4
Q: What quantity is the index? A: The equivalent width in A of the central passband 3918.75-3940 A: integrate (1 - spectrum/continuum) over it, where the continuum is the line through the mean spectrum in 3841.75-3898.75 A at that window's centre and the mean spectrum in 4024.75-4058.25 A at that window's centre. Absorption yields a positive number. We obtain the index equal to 9.1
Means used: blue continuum 19.8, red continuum 31.9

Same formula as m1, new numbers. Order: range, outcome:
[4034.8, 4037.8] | 33.6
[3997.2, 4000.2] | 31.3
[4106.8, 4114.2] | 35.4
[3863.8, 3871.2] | 21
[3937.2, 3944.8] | 16.2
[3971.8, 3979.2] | 20.6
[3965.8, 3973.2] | 9.36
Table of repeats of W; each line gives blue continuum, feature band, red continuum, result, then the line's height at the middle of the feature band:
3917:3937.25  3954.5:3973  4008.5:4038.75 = 4.5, 21.5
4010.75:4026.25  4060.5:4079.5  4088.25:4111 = 1.1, 32.8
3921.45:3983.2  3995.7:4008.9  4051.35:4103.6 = -4.8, 23.3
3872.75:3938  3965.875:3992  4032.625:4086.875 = 3.4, 25.1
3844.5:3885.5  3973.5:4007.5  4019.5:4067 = -1.2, 28.1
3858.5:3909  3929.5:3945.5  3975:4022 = 8.3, 25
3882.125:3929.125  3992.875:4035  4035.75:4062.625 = -3.7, 29.5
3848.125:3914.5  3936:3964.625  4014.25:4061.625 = 6.2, 25.6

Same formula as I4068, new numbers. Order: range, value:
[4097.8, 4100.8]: 29.8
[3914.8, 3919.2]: 26.3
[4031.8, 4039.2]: 31.3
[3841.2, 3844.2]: 21.4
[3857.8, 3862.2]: 15.4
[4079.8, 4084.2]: 34.1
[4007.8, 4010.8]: 33.6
